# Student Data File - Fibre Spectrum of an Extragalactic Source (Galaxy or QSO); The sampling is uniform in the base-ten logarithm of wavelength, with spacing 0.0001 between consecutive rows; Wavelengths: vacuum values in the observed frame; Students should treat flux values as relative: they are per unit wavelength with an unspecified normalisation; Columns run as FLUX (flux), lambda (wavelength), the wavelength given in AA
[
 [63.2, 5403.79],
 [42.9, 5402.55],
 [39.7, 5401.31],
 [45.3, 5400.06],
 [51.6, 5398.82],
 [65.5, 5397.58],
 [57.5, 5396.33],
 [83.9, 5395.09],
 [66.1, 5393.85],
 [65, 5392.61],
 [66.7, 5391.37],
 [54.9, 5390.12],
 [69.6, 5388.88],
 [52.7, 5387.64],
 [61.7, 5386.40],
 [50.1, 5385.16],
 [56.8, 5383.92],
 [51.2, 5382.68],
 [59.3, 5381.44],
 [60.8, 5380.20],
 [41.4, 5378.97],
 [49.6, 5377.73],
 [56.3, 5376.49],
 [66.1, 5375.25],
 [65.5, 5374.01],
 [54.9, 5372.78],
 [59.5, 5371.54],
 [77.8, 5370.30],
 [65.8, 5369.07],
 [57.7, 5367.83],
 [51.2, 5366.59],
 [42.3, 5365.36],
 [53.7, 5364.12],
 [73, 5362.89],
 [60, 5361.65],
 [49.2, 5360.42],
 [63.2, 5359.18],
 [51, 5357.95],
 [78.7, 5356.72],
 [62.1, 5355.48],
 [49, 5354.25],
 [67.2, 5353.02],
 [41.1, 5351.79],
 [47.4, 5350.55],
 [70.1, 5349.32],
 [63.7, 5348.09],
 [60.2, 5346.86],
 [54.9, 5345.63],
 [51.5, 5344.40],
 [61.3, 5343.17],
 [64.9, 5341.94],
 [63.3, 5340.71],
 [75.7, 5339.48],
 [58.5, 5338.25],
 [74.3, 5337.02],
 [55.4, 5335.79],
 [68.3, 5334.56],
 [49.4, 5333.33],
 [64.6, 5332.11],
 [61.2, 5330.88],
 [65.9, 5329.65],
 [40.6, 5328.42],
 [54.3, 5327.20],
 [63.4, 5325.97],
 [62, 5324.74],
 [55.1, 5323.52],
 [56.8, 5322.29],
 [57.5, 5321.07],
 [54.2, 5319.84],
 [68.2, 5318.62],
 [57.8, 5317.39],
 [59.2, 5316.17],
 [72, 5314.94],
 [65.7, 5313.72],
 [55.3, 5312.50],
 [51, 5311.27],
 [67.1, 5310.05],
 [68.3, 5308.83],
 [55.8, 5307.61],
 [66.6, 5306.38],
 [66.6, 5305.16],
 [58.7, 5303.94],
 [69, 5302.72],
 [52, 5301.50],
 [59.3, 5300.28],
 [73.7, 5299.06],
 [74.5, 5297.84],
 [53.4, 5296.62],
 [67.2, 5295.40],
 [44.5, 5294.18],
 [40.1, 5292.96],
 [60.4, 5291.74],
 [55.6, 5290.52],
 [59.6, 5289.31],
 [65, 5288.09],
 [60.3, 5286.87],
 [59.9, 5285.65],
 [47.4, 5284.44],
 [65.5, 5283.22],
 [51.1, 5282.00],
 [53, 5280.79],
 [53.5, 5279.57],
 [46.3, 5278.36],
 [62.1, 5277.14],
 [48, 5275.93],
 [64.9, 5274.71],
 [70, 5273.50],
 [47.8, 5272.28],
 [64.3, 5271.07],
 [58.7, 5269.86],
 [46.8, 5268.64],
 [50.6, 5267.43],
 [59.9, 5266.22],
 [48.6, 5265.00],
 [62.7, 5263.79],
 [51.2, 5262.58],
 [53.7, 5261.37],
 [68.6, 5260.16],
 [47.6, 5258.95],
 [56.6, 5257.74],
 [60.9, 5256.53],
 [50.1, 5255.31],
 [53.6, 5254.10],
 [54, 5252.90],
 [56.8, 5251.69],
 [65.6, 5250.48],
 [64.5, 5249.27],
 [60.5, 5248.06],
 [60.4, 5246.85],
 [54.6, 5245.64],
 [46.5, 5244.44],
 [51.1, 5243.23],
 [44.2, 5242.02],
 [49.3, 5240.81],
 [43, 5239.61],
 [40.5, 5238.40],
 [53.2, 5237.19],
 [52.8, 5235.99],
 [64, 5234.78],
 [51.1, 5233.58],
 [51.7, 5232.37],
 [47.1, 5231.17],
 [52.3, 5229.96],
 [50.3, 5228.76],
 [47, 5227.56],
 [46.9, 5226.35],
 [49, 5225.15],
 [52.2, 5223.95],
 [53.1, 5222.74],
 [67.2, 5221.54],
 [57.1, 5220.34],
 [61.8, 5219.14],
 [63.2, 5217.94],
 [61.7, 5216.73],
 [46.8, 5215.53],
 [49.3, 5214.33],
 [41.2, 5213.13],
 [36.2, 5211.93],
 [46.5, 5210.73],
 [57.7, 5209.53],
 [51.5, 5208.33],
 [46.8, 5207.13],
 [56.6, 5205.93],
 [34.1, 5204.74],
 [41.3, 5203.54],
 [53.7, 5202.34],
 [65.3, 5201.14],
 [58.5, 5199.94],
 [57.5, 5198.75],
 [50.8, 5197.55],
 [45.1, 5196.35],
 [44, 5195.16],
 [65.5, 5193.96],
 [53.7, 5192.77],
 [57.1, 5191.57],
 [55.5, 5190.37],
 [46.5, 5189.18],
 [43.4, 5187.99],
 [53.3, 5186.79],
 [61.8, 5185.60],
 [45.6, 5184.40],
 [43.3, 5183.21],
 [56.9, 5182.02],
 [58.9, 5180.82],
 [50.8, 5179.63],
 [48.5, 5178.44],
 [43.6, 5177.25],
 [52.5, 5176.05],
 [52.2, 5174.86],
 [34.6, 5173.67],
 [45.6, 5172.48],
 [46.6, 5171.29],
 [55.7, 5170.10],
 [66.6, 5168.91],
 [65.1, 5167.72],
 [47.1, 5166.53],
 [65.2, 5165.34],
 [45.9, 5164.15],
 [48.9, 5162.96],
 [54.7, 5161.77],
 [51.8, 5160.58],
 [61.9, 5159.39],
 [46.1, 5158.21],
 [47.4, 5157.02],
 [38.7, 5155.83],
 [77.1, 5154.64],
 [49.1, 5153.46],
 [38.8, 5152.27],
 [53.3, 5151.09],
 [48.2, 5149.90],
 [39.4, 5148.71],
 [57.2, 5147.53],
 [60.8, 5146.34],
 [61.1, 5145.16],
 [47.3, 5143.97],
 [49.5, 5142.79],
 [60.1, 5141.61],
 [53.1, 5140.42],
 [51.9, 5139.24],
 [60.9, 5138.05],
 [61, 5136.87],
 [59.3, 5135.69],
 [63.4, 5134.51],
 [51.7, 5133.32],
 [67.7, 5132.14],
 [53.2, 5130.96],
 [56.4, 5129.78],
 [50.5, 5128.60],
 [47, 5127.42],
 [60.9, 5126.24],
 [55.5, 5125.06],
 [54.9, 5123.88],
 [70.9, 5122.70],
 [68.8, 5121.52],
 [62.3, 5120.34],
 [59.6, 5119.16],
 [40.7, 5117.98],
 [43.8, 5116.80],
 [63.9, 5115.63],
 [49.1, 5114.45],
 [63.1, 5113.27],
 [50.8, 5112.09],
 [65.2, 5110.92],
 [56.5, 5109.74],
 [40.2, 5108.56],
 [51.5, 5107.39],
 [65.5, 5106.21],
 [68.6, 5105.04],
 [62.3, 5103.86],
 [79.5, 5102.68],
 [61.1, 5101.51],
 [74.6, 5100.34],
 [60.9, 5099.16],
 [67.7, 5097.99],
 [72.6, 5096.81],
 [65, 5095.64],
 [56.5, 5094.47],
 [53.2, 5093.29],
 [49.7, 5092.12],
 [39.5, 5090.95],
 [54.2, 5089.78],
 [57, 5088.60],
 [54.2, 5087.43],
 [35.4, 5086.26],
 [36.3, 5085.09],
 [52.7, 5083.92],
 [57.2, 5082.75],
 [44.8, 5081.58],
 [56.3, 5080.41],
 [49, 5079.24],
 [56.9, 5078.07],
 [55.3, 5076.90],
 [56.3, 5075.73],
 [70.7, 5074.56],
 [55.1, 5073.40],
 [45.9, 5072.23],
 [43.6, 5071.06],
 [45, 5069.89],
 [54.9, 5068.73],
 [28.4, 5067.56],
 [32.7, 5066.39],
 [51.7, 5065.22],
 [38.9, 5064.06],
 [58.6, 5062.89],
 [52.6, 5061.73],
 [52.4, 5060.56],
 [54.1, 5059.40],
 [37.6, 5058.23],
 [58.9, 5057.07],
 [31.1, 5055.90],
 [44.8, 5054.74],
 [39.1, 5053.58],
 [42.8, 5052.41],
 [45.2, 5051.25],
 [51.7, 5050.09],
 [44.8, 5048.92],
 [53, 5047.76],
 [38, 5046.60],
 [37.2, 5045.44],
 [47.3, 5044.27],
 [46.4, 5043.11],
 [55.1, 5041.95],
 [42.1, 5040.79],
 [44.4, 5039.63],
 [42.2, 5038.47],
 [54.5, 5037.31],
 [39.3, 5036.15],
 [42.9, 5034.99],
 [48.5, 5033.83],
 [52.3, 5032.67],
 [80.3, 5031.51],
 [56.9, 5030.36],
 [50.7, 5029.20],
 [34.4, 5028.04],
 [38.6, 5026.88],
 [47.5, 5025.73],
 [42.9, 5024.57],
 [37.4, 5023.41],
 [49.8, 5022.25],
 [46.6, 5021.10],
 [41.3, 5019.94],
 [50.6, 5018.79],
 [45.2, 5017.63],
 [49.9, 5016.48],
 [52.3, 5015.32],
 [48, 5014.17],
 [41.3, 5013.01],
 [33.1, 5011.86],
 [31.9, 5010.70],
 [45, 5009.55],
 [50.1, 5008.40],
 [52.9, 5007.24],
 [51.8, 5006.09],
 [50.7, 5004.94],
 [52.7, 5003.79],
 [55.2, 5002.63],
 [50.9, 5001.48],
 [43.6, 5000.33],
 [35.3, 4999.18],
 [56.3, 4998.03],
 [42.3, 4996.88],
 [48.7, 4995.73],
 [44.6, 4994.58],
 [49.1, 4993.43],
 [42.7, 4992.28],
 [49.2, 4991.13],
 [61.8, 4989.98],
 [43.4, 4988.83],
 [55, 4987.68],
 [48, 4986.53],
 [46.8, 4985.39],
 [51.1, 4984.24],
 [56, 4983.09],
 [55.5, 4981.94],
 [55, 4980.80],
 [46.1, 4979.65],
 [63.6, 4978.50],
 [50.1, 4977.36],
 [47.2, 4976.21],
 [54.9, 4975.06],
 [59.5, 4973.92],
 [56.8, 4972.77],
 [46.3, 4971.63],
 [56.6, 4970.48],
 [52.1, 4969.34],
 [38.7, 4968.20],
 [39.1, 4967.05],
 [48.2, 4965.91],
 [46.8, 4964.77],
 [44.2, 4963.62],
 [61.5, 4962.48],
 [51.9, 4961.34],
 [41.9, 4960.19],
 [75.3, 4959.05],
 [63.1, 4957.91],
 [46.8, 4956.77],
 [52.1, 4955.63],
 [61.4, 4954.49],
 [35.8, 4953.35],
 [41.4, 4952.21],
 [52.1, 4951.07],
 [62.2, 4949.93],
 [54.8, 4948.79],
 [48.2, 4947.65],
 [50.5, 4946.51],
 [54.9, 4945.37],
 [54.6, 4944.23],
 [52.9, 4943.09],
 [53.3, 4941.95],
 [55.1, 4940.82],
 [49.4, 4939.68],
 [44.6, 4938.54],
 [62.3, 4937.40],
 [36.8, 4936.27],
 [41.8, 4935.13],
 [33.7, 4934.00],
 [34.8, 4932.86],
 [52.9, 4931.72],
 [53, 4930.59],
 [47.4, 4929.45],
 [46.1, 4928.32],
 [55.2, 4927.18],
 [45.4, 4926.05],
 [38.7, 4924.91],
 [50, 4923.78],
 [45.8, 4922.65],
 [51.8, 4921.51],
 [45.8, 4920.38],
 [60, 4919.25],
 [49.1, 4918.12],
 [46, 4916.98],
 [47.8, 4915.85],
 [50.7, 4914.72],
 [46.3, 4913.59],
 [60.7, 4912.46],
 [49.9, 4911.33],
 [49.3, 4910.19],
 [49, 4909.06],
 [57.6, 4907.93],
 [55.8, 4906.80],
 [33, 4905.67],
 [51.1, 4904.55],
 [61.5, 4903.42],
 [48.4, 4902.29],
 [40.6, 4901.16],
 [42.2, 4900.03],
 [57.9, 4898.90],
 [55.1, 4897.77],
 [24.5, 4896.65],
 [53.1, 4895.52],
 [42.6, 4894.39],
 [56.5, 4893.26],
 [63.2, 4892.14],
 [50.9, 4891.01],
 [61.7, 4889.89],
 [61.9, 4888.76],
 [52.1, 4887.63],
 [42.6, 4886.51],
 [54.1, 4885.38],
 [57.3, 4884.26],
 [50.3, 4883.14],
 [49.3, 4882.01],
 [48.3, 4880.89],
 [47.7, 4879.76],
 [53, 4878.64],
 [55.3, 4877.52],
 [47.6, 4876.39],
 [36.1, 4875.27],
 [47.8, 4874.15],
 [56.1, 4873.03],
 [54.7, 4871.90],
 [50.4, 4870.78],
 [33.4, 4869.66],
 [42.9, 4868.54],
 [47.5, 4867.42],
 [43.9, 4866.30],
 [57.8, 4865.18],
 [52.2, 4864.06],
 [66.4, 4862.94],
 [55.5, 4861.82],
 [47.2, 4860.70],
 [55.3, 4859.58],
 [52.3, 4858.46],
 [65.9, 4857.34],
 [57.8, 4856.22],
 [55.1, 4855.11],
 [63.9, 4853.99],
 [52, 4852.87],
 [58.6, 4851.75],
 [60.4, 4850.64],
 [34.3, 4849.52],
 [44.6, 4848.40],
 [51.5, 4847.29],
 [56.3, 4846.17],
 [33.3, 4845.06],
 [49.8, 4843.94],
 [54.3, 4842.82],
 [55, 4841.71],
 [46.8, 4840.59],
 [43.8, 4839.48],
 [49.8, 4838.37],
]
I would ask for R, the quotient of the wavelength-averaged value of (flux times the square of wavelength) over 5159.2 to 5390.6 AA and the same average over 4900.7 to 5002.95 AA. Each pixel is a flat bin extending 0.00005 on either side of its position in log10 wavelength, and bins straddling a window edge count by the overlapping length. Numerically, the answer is 1.3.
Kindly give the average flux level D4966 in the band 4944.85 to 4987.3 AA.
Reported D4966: 51.8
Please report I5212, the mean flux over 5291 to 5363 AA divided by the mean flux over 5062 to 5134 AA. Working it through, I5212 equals 1.1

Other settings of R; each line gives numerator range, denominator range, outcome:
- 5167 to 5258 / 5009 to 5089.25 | 1.18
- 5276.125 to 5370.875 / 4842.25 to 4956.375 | 1.40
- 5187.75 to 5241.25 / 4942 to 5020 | 1.13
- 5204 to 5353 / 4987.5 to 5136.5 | 1.20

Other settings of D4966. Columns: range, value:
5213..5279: 54.3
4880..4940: 49.3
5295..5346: 61.3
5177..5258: 52.4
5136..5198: 52.3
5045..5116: 52.3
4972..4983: 54.2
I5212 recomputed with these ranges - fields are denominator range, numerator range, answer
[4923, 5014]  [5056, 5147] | 1.11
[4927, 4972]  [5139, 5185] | 1.04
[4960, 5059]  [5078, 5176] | 1.15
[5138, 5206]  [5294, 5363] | 1.16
